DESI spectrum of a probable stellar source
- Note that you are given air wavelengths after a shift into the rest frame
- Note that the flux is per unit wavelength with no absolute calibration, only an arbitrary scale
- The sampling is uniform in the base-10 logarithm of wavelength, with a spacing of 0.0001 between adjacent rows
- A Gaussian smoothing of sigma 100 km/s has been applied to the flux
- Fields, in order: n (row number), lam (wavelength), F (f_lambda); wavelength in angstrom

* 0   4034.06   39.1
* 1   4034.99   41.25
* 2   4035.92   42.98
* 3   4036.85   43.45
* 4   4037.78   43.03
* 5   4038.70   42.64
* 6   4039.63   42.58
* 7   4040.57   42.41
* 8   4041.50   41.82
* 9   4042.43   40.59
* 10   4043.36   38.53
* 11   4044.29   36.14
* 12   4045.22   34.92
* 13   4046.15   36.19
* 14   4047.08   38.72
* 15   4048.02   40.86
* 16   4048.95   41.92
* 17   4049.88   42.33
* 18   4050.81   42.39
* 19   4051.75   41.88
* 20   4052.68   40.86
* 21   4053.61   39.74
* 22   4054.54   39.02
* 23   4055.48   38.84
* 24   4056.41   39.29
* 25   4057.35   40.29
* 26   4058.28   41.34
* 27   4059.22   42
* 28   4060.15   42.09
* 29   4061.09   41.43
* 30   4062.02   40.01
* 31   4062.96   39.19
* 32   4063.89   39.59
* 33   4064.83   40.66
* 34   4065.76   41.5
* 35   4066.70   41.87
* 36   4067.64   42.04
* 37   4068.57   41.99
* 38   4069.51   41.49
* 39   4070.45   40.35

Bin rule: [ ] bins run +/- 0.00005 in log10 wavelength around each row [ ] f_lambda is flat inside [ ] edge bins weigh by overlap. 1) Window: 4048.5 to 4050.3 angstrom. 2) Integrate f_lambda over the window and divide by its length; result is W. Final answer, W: 42.2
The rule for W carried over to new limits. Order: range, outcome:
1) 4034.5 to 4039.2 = 42.7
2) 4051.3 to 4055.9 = 40.1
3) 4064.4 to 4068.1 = 41.5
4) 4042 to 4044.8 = 38.4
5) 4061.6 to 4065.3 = 39.9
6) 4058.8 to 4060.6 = 42.2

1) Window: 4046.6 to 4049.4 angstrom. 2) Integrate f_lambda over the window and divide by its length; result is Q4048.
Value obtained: 40.4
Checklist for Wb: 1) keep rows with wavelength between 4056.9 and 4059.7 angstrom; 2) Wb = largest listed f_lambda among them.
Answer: 42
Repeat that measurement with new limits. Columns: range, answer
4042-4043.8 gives 40.59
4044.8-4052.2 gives 42.39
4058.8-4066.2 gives 42.09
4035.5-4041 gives 43.45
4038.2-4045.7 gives 42.64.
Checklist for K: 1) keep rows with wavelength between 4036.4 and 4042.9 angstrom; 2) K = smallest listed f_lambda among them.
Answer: 40.59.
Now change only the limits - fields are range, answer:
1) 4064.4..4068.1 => 40.66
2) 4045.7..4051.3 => 36.19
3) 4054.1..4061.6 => 38.84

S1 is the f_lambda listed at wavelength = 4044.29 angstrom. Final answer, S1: 36.14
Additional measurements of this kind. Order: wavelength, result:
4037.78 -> 43.03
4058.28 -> 41.34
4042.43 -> 40.59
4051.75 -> 41.88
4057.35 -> 40.29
